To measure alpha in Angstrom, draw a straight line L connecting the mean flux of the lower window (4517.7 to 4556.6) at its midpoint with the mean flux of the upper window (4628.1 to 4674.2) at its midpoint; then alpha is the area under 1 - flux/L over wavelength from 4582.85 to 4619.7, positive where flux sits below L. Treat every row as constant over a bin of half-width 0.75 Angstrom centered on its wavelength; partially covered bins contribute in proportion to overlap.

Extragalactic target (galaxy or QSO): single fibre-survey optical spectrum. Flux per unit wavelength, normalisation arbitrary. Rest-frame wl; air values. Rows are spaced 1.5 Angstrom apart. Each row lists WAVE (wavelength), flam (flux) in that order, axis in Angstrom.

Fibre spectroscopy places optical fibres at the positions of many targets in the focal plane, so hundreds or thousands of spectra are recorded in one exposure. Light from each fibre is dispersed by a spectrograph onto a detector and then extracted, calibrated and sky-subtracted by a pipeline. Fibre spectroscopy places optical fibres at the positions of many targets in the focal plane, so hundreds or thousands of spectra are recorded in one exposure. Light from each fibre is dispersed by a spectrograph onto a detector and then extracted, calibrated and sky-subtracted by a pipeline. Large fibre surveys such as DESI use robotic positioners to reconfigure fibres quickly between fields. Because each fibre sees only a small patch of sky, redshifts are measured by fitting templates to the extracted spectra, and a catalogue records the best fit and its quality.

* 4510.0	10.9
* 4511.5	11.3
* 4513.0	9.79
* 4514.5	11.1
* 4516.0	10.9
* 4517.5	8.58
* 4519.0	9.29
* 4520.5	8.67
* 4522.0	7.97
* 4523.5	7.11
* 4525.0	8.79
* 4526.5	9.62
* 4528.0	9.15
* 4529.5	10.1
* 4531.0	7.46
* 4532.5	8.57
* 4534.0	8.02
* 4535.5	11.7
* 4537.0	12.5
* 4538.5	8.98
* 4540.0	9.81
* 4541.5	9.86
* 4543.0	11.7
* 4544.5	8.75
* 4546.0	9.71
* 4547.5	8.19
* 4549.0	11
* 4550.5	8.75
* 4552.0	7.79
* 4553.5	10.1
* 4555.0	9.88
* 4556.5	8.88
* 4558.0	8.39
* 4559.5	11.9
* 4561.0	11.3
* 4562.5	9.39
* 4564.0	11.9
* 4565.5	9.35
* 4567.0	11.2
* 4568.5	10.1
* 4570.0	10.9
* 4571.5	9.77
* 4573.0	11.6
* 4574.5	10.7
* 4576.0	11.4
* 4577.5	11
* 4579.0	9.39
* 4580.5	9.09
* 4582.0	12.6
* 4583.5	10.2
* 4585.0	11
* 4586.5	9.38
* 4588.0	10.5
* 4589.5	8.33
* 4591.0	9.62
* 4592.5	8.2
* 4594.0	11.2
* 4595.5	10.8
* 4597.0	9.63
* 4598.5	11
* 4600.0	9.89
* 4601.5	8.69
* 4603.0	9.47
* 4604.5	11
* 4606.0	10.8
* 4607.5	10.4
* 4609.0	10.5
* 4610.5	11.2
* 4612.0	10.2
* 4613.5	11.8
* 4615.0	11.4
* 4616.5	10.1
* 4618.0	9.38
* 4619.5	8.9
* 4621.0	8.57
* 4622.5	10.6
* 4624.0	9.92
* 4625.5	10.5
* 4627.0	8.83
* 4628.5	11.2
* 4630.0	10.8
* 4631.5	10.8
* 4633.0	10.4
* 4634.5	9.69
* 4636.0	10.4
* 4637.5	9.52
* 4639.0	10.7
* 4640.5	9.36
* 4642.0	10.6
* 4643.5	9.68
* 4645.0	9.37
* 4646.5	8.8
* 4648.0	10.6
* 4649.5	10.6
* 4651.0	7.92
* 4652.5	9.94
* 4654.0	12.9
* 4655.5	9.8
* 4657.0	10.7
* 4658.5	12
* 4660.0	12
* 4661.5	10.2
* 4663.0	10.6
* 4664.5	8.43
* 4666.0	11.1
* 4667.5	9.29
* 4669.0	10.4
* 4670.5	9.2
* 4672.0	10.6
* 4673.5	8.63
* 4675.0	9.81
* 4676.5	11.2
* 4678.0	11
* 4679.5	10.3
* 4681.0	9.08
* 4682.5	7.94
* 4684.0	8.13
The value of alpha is -1.3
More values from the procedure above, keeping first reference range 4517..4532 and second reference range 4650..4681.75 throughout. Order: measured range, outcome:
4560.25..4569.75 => -1.5 Angstrom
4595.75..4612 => -1.2 Angstrom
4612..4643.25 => -1.1 Angstrom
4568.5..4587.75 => -2.7 Angstrom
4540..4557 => -1.1 Angstrom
